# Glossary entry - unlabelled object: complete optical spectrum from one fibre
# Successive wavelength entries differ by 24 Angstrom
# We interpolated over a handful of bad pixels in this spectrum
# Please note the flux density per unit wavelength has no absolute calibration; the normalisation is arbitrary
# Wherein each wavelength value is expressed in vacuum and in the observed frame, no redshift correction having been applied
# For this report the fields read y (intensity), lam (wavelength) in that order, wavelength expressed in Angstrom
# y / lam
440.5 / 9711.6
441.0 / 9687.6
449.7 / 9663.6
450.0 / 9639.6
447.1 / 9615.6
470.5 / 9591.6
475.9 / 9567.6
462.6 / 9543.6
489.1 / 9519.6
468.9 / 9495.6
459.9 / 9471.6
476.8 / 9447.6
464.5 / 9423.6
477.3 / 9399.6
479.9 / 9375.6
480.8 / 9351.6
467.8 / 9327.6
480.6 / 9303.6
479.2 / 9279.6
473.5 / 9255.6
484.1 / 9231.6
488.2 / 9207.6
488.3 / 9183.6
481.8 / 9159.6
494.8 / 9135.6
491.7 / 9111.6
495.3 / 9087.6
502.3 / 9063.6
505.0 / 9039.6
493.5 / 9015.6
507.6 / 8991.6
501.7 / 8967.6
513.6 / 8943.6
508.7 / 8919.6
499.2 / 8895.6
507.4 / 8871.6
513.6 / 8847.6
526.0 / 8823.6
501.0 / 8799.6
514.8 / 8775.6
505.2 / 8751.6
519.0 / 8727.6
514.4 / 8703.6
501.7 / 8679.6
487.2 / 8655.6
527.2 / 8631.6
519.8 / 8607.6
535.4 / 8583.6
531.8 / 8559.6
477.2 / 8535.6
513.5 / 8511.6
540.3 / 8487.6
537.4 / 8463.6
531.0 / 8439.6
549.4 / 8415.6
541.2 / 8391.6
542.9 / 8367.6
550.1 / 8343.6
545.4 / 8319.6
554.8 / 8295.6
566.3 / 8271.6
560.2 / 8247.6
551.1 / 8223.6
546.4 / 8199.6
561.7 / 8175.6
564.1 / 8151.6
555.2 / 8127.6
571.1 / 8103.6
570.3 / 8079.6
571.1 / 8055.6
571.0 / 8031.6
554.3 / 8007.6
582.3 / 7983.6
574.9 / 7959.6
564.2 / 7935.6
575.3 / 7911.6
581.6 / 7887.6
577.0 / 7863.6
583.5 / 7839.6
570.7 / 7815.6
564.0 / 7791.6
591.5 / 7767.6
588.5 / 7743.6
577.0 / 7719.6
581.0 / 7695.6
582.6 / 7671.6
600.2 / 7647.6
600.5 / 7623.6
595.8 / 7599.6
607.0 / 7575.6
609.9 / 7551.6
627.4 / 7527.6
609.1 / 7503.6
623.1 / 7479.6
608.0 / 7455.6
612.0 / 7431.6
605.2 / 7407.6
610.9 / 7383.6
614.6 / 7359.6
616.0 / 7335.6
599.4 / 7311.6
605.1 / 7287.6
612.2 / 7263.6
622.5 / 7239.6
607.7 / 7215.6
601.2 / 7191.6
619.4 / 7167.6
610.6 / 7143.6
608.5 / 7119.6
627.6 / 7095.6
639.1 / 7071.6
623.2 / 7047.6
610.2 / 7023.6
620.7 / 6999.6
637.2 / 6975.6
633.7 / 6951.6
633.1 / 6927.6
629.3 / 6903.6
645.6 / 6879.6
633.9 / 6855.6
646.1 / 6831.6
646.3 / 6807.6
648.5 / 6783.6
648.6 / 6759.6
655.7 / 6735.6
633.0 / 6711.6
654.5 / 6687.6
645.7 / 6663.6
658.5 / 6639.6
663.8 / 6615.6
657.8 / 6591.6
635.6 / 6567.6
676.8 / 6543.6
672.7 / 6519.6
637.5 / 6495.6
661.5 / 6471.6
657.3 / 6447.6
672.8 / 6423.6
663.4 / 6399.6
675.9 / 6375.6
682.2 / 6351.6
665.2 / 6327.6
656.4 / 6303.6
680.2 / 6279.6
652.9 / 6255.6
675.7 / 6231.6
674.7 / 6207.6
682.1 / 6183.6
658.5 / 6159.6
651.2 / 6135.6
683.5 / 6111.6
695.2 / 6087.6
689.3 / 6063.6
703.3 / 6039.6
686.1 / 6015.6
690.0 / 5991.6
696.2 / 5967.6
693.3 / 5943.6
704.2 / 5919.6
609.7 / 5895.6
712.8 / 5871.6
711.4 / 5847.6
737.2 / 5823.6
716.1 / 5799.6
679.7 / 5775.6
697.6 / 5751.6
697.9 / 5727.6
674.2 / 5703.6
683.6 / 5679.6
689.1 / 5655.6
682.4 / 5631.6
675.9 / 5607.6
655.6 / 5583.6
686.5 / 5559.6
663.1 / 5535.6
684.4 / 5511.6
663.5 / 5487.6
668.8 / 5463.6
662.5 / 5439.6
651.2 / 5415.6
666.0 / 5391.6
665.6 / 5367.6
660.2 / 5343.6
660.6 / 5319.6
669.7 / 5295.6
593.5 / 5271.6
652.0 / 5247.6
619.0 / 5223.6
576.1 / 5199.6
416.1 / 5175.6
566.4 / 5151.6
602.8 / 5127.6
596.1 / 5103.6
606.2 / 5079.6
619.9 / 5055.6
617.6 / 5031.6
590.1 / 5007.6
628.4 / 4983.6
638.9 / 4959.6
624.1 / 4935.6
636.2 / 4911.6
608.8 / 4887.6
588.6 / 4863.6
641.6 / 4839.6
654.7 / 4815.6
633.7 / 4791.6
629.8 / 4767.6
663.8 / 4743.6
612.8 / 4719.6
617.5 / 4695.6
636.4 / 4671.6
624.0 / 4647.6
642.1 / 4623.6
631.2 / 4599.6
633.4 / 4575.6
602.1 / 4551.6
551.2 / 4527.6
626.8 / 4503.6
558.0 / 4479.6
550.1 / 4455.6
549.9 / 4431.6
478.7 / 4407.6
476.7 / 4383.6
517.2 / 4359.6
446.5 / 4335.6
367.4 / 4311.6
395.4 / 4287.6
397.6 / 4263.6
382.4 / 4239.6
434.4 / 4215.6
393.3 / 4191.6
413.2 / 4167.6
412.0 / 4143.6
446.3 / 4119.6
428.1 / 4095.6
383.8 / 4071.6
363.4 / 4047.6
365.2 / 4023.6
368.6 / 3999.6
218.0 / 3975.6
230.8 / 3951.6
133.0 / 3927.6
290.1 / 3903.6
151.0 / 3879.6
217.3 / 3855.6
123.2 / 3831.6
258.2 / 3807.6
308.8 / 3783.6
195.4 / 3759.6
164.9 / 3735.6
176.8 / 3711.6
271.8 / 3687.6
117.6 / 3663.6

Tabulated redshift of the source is 0.00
